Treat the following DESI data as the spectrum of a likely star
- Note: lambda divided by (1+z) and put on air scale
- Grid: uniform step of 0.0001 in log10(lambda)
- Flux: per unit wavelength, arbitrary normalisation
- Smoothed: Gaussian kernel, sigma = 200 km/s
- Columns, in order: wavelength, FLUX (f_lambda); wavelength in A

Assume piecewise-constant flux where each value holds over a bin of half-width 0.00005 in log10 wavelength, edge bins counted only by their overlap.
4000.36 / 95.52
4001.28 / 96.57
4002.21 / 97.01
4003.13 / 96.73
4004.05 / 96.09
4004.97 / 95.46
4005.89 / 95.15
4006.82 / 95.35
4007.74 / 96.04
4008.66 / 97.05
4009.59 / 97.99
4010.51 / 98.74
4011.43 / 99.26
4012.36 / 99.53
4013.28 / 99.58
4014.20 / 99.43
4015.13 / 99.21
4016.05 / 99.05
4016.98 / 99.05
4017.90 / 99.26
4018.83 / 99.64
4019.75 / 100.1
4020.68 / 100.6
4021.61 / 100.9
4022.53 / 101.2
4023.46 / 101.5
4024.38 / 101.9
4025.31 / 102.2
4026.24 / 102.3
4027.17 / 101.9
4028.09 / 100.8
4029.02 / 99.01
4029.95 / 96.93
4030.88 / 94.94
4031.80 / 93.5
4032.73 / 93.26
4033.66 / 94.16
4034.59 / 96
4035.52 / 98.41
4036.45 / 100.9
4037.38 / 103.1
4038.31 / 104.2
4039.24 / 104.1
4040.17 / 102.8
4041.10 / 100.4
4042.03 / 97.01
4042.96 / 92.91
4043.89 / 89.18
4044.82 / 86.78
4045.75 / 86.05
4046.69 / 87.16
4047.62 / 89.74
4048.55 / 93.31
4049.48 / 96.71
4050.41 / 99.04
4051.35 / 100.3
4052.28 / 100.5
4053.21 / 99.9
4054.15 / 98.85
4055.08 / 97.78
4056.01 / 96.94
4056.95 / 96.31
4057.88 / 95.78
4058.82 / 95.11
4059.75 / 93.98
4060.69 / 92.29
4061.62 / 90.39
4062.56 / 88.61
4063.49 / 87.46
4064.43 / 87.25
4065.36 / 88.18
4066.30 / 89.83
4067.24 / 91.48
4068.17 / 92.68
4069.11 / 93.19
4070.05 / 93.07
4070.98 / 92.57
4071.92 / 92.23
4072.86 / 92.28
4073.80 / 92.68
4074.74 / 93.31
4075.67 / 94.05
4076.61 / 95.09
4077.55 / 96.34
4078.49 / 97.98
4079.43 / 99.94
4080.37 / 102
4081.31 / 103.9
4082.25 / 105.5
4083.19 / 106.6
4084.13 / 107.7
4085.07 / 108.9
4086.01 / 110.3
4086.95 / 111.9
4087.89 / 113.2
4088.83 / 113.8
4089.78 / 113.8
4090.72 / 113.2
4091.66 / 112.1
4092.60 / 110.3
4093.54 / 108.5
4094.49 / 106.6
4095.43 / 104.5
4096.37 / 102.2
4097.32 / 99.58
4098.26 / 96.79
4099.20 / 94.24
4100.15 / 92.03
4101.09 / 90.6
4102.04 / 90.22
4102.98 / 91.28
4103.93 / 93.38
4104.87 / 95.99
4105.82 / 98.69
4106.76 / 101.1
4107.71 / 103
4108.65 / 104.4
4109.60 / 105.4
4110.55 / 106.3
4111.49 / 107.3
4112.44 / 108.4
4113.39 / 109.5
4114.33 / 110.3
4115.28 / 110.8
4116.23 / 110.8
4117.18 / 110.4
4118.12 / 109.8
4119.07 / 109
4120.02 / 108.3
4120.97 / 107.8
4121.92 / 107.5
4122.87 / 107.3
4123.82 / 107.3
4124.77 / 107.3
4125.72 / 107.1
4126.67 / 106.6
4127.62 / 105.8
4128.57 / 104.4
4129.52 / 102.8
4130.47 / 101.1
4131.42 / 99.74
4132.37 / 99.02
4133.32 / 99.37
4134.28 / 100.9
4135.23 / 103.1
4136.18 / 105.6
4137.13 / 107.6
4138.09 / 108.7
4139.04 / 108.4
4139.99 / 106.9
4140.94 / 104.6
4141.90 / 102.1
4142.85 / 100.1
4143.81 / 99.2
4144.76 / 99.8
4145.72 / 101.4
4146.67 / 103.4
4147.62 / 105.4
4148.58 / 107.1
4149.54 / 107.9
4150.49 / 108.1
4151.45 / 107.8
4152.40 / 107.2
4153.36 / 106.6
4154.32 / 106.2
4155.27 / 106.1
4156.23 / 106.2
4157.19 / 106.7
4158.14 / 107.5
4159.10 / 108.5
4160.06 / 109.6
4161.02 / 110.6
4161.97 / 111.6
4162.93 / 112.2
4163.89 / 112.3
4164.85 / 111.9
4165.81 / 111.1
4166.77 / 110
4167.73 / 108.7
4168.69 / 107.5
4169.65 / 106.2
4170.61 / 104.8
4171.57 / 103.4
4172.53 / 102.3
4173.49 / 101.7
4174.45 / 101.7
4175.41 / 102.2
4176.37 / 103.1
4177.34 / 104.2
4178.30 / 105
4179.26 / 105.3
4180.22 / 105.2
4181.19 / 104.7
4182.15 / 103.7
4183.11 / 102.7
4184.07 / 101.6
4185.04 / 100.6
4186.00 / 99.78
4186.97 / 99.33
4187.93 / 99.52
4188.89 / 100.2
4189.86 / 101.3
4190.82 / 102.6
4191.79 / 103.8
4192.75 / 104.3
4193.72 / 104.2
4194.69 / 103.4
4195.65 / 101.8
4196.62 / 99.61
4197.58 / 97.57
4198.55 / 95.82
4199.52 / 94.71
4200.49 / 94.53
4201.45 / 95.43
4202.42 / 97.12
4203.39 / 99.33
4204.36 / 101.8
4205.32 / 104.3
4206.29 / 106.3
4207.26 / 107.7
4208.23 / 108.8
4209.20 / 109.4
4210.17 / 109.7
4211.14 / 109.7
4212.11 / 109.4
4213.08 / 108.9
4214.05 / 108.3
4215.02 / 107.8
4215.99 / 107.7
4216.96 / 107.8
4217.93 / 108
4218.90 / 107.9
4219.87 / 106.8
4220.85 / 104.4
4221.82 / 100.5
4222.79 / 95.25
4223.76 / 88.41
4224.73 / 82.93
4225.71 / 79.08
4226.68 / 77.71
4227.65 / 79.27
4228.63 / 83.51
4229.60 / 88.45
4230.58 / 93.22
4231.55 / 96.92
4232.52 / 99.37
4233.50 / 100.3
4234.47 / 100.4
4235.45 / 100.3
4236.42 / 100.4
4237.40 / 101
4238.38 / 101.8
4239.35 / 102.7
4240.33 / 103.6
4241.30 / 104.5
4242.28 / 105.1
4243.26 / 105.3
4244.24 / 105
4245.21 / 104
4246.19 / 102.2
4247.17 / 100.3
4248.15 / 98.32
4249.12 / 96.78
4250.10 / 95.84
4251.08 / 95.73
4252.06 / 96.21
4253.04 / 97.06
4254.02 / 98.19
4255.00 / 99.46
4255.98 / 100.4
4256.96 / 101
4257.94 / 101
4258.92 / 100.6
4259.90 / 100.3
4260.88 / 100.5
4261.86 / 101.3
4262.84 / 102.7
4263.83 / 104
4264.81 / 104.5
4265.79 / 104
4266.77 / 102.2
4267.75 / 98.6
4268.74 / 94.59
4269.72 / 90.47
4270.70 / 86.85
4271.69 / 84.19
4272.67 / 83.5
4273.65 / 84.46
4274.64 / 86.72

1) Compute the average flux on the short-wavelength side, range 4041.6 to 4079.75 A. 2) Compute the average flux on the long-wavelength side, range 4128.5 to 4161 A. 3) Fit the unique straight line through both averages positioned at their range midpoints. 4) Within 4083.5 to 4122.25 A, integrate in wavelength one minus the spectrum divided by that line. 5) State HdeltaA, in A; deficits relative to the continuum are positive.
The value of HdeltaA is -2.3 A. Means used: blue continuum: 93.5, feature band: 105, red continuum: 105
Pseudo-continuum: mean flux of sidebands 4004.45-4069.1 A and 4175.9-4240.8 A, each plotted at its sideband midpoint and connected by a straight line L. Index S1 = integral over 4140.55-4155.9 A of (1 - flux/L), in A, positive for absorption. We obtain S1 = -0.84 A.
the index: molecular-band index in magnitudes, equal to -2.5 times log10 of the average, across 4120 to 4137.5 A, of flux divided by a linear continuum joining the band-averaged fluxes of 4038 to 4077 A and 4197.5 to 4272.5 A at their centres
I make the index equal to -0.090 mag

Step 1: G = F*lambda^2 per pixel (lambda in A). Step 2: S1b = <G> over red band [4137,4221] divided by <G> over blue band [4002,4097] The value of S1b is 1.1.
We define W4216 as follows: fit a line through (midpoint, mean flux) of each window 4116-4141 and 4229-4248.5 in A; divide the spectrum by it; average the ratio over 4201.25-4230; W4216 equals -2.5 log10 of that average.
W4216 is 0.017 mag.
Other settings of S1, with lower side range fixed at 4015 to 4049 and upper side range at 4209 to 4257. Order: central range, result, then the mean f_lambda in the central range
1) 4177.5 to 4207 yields -0.6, 101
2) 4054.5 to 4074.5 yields 1.1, 92.4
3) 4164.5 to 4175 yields -0.8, 106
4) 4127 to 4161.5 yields -2.1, 105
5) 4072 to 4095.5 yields -1.5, 104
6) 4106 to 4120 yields -1.3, 107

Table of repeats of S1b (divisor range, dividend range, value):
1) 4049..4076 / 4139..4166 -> 1.19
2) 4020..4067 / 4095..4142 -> 1.12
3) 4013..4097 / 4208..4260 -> 1.10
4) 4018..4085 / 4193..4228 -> 1.13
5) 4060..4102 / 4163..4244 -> 1.09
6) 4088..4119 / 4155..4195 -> 1.05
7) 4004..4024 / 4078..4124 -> 1.11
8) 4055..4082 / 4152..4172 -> 1.21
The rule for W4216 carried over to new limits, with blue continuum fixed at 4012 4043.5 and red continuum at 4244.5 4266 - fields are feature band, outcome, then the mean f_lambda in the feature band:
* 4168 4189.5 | -0.033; 103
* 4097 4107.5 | 0.052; 95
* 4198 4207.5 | 0.006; 99.4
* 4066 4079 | 0.069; 93.4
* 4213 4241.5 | 0.023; 98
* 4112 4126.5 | -0.094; 109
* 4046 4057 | 0.037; 96.1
